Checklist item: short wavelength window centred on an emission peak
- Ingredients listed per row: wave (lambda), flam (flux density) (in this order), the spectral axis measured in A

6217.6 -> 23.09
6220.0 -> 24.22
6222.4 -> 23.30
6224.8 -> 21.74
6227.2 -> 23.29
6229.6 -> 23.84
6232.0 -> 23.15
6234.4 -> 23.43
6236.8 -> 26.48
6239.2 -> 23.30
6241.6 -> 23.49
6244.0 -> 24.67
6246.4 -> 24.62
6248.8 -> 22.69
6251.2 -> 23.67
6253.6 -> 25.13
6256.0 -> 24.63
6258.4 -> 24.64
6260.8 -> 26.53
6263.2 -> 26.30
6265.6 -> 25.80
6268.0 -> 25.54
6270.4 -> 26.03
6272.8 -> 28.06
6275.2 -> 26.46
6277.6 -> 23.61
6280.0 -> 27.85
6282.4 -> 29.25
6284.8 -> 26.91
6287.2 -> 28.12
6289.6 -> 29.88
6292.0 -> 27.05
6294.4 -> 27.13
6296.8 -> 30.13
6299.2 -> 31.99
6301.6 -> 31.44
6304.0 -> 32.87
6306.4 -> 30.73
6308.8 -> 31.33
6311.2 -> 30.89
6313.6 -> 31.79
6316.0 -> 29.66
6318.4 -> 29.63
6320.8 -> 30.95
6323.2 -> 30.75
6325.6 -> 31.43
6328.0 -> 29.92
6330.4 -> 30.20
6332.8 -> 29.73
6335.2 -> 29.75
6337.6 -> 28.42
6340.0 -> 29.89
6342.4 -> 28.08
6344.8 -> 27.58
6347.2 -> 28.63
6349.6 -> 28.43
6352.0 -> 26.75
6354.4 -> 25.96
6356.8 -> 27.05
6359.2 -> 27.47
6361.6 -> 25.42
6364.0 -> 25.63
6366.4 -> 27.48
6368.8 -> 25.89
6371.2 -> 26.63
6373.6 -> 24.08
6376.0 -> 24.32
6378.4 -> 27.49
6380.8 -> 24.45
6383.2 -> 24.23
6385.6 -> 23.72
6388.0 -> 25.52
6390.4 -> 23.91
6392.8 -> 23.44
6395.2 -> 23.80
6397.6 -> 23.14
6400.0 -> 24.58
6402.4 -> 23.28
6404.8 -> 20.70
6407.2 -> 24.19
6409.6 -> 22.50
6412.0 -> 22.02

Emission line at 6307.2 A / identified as Mg II 2798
